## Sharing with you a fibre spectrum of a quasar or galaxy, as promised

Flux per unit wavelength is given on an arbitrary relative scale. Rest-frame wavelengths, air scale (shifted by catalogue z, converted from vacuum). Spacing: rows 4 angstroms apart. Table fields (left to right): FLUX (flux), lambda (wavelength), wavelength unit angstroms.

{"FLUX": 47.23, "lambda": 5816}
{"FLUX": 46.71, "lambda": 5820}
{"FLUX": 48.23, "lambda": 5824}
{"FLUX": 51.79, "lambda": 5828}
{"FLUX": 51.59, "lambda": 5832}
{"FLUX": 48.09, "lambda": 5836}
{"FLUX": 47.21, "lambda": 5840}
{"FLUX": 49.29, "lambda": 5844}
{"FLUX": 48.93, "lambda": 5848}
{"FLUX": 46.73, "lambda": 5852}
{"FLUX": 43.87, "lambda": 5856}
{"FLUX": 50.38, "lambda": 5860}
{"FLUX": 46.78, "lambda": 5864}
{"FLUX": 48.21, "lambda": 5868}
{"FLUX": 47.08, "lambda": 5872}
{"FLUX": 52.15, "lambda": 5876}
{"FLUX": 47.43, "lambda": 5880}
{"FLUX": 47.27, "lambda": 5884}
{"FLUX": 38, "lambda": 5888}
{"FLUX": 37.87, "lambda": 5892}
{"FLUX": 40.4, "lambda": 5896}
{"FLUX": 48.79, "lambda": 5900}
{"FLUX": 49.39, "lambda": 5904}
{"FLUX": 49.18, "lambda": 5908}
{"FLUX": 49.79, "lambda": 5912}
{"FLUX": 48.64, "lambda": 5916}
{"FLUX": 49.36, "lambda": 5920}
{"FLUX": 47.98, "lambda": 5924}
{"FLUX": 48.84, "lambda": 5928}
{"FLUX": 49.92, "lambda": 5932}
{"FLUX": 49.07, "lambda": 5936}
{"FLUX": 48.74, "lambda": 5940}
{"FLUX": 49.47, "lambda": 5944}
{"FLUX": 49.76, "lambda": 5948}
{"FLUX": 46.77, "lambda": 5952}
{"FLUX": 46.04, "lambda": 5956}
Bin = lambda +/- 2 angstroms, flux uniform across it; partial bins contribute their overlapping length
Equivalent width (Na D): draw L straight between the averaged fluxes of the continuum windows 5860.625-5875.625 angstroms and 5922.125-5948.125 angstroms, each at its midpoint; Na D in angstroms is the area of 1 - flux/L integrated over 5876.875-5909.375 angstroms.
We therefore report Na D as 2.4 angstroms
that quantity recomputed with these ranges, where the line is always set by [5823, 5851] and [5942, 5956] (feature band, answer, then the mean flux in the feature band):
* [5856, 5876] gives 0.4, 48.1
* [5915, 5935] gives -0.2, 49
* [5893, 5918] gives 0.7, 47.3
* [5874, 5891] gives 1.1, 45.7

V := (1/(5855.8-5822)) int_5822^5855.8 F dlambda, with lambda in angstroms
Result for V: 48.7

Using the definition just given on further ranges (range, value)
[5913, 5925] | 48.8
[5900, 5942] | 49.1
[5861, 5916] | 46.5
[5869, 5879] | 49.3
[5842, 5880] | 48.1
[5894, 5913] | 47.4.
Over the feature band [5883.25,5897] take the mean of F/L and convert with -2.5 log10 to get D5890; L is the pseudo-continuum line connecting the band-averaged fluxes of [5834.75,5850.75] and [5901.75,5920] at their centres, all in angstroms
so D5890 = 0.21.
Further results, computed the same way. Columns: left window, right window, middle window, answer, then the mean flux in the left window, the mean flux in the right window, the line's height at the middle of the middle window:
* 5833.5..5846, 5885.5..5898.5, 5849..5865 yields -0.040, 48.3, 39.5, 45.4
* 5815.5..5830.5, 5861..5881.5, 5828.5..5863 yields 0.005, 48.7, 48.5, 48.6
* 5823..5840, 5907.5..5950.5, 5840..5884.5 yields 0.034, 49.7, 49.1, 49.5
